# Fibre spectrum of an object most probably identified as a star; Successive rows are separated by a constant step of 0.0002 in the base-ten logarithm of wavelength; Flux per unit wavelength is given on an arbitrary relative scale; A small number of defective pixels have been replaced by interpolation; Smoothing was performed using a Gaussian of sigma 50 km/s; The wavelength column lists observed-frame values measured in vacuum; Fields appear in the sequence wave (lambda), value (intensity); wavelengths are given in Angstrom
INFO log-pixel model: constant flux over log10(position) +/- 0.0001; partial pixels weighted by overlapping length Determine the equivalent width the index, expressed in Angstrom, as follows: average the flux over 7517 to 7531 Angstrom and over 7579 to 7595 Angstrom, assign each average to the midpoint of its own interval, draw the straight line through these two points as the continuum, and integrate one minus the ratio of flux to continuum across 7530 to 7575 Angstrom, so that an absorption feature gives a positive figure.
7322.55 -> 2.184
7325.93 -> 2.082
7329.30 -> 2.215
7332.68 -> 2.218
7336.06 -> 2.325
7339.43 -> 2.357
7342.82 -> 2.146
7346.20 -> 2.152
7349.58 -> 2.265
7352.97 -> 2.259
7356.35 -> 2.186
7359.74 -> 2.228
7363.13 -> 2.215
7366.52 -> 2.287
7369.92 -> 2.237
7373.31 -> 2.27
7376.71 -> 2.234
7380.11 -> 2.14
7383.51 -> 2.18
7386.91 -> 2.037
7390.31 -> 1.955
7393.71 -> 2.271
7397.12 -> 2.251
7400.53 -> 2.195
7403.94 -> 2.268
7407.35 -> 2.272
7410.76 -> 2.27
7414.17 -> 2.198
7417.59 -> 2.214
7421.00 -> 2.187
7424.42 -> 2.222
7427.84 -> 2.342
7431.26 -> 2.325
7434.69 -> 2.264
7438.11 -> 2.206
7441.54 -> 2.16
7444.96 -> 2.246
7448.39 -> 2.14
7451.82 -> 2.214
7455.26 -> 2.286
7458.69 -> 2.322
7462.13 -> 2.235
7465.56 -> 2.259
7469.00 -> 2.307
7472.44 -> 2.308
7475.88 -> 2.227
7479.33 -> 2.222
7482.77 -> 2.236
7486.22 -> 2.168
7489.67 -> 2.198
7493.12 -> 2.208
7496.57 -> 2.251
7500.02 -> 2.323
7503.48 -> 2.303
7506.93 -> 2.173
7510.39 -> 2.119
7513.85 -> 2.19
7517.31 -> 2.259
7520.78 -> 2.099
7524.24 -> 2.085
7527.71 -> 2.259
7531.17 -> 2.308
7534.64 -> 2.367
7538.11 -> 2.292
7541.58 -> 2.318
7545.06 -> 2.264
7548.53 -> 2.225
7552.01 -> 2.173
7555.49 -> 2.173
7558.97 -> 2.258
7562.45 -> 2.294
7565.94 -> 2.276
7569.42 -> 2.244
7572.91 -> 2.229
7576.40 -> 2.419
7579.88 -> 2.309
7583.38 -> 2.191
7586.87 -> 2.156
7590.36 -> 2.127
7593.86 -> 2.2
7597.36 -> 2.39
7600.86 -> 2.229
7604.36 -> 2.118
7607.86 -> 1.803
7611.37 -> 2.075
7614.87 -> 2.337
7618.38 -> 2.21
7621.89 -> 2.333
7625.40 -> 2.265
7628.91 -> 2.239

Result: -1.6 Angstrom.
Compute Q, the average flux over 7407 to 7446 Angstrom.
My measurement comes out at 2.24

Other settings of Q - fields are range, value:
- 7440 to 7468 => 2.24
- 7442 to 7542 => 2.24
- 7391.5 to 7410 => 2.24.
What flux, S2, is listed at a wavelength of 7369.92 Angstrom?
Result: 2.237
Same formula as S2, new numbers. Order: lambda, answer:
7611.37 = 2.075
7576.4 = 2.419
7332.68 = 2.218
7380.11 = 2.14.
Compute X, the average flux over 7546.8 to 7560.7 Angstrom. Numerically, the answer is 2.21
